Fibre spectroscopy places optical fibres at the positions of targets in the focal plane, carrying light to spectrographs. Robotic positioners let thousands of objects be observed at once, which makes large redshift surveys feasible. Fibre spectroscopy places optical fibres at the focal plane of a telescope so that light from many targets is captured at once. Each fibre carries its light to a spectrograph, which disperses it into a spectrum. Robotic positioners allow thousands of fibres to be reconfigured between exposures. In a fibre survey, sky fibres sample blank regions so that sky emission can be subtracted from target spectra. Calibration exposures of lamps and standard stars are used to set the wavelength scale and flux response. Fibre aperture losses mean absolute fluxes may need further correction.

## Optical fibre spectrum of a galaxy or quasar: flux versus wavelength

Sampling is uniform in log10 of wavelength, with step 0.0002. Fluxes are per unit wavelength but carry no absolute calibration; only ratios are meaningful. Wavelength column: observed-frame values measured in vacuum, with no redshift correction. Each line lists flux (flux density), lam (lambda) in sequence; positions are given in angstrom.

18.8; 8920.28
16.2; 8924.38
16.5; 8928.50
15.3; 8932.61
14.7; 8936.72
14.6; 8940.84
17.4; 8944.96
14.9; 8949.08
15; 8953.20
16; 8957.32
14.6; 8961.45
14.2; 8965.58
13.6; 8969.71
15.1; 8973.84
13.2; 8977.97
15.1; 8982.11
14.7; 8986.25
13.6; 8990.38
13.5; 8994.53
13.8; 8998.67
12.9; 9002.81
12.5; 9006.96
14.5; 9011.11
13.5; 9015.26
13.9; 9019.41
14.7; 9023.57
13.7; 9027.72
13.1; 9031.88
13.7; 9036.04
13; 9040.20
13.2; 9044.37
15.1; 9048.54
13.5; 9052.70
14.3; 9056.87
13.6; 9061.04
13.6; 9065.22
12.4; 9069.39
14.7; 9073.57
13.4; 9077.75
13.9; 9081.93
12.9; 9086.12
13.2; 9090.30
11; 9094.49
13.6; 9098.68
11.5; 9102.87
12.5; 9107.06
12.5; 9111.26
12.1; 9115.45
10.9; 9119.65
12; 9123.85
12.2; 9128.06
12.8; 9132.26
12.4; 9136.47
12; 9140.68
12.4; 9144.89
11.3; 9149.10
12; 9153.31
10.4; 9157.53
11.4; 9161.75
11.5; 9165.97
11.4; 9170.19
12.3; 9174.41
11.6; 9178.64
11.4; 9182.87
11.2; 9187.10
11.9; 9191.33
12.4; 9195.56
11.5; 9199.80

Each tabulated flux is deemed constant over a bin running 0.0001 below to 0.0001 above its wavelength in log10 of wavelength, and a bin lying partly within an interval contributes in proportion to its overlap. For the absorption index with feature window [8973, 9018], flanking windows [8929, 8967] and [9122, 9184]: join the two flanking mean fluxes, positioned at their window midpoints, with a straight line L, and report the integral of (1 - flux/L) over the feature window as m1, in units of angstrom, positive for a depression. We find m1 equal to 2.0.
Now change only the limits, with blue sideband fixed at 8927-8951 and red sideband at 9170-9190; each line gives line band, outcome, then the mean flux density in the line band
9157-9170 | 0.7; 11.2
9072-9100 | -0.1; 13.2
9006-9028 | 0.6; 13.9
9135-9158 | 0.6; 11.8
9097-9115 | 0.5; 12.5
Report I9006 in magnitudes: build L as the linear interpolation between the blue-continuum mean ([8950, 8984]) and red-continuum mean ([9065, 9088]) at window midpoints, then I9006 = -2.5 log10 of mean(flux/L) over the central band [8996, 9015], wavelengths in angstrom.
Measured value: 0.06 mag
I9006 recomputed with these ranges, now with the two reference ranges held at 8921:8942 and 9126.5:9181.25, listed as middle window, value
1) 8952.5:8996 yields 0.04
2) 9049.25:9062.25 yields -0.03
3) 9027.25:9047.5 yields 0.04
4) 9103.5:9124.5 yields 0.05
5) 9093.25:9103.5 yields 0.05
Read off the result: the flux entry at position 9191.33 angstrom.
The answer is 11.9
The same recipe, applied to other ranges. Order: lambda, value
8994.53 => 13.5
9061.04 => 13.6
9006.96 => 12.5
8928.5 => 16.5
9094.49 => 11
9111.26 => 12.5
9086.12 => 12.9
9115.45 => 12.1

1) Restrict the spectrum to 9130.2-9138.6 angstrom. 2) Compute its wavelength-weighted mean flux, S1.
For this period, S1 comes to 12.6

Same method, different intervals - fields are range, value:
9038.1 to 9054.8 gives 13.7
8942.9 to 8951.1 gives 16.2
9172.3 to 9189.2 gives 11.6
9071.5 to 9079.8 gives 14.1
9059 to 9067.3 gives 13.6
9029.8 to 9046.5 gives 13.2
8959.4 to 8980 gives 14.1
